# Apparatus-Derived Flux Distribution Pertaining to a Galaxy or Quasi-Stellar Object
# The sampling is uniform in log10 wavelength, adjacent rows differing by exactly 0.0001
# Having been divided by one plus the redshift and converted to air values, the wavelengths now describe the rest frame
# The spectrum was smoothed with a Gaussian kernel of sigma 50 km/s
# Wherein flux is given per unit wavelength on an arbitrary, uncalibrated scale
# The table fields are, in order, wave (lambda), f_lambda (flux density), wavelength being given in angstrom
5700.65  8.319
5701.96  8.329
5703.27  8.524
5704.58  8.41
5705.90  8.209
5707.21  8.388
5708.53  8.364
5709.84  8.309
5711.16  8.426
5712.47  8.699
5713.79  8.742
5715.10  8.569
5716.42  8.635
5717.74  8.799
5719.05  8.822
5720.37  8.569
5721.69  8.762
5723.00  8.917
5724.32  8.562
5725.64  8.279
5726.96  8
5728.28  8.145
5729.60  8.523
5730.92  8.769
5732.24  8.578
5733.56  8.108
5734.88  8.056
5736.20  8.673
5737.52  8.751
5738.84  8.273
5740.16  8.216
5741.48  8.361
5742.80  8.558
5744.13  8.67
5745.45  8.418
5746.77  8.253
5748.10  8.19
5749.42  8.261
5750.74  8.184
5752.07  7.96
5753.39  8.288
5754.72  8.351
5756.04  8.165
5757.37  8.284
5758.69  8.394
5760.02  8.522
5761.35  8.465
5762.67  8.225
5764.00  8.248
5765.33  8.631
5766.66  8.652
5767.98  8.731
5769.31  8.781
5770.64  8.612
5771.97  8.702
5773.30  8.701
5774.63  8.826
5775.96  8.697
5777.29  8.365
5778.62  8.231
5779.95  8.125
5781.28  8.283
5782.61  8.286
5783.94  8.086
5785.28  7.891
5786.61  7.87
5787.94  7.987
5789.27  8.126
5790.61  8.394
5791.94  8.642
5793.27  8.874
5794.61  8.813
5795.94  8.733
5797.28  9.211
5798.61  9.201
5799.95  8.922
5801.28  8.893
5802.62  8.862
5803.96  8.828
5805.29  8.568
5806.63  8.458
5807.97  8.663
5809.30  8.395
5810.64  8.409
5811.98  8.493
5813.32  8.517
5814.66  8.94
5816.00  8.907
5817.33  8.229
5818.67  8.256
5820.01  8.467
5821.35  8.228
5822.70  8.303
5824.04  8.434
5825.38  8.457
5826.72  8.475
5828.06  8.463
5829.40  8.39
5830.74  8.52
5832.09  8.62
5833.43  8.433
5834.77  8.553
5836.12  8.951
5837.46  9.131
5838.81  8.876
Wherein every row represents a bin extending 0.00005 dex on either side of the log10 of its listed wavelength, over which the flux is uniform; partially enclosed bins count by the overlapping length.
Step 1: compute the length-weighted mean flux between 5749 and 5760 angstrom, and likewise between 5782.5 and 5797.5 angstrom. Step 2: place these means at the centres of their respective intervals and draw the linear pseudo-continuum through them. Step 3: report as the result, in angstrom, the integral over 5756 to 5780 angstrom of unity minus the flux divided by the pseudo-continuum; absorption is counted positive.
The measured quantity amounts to -0.6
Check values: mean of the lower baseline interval 8.25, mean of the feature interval 8.51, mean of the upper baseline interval 8.39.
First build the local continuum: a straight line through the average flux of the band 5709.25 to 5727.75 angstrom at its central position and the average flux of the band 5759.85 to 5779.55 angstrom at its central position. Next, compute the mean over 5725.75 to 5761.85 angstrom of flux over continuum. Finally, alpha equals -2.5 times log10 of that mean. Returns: 0.028 mag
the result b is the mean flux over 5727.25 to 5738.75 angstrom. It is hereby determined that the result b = 8.43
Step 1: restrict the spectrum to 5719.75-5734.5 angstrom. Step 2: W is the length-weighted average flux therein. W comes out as 8.46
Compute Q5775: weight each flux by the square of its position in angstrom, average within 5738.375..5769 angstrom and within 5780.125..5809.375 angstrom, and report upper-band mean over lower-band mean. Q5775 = 1.04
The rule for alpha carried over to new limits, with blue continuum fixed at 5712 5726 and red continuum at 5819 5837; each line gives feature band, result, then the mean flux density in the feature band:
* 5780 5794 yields 0.041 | 8.24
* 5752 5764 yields 0.038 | 8.31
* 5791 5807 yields -0.037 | 8.83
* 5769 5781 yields 0.004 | 8.54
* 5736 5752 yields 0.033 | 8.38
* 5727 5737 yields 0.034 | 8.39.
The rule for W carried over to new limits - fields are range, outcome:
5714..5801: 8.47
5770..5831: 8.52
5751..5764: 8.29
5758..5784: 8.49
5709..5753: 8.46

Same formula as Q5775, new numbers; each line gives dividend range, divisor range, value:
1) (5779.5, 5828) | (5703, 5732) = 1.03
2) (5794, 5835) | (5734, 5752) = 1.05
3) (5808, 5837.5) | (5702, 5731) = 1.04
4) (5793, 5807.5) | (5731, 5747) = 1.07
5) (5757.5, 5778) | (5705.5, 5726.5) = 1.02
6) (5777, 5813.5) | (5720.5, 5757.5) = 1.04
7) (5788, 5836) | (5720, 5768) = 1.05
